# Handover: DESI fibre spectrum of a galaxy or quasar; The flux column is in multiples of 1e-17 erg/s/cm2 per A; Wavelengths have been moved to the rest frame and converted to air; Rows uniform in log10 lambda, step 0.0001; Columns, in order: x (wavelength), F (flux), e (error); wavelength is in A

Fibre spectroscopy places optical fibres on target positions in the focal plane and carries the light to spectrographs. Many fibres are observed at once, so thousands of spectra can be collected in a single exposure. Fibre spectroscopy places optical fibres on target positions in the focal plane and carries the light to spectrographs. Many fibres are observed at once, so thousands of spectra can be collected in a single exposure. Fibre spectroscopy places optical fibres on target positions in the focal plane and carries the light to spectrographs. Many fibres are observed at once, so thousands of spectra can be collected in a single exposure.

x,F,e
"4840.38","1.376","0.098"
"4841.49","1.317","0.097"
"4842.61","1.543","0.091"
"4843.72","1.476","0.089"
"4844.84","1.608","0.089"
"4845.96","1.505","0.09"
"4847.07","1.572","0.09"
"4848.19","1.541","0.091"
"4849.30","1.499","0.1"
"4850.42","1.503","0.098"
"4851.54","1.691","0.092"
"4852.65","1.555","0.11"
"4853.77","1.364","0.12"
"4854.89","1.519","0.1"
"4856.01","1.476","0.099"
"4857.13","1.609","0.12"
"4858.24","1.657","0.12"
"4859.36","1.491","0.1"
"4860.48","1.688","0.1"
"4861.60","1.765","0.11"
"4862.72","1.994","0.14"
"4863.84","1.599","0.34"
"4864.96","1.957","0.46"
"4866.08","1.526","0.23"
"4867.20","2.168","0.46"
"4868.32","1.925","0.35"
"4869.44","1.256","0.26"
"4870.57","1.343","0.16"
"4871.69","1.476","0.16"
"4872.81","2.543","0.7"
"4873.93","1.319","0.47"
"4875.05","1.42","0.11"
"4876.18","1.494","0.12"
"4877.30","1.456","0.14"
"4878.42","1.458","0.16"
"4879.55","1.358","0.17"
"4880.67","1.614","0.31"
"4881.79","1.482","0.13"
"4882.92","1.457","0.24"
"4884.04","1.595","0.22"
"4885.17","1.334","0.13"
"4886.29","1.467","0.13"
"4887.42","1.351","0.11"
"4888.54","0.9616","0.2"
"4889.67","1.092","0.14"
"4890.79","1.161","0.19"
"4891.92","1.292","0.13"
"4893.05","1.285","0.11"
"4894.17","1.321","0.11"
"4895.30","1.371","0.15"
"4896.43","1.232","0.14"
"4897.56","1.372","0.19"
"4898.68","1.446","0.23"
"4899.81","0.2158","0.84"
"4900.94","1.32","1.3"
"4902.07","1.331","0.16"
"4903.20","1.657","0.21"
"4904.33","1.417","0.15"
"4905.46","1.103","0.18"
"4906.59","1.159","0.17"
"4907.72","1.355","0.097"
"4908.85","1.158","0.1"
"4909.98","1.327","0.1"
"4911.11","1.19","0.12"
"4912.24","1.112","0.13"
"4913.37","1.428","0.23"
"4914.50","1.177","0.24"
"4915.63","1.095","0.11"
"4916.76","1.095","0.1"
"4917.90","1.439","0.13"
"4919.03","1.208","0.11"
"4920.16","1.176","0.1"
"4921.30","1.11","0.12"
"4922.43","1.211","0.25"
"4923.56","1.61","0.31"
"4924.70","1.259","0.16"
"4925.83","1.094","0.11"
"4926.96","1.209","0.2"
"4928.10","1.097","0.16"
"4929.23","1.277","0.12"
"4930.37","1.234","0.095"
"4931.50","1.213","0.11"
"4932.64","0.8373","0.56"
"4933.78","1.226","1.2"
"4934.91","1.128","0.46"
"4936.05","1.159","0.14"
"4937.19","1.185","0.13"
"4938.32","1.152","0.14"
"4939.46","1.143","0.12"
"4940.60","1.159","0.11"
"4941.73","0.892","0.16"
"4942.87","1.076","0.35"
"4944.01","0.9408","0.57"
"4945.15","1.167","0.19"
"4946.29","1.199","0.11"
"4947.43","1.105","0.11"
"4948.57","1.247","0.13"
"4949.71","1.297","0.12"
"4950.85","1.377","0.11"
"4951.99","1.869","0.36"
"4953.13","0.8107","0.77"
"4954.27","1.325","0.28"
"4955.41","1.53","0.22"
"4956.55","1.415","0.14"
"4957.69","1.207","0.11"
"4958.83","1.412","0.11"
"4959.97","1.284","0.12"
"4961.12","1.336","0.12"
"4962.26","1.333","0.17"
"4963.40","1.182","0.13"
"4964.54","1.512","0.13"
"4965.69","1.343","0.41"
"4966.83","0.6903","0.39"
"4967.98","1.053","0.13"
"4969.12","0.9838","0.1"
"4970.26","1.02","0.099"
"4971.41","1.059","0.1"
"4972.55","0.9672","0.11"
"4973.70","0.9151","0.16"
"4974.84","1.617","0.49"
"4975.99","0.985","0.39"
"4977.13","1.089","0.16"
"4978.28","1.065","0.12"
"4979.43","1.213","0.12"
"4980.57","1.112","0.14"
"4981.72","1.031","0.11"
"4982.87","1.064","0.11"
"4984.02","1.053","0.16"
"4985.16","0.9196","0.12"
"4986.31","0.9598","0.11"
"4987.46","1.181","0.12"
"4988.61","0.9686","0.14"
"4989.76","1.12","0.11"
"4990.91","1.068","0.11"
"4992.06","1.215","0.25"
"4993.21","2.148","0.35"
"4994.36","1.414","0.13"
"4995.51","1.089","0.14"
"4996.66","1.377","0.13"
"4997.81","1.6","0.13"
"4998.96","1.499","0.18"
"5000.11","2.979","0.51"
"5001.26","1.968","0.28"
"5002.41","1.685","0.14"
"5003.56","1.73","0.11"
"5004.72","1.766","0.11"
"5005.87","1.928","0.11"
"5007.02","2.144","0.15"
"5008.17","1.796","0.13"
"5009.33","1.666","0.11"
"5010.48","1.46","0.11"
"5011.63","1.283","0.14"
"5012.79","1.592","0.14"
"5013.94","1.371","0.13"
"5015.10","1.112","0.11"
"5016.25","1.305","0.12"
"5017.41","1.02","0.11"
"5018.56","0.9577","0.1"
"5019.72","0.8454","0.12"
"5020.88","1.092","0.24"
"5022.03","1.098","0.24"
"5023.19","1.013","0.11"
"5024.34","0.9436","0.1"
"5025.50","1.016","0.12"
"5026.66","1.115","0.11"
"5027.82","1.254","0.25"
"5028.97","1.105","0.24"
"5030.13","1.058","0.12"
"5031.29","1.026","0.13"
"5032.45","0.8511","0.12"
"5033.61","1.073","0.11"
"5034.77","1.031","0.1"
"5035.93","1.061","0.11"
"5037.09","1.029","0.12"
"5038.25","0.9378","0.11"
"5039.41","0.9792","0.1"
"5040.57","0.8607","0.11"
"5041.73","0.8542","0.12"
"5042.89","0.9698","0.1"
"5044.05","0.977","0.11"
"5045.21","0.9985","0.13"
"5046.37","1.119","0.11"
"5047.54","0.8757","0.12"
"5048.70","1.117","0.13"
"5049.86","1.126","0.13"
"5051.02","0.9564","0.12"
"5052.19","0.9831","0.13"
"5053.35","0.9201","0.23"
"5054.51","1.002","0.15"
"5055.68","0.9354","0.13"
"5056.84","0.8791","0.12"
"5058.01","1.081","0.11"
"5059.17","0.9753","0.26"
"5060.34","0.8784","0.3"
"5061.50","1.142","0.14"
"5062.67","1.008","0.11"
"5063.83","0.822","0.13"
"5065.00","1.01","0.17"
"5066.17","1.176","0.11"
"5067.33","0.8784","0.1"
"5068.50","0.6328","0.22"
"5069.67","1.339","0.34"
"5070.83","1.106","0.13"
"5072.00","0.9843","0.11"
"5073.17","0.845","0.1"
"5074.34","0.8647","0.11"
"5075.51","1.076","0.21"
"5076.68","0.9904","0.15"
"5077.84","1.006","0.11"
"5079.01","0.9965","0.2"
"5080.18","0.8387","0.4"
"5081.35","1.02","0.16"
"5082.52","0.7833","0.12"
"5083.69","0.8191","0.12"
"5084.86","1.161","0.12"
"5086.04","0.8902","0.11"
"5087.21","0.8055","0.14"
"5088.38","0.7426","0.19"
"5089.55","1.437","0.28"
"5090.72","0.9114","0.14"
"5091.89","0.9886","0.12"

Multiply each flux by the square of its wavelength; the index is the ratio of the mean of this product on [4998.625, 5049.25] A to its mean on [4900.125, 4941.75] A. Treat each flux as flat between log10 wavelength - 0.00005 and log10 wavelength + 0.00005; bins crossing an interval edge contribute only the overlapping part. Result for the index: 1.1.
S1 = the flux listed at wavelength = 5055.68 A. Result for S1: 0.9354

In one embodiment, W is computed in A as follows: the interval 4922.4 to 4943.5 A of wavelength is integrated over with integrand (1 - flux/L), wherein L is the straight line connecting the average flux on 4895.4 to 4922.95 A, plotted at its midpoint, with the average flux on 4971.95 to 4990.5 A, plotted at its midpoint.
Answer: 0.2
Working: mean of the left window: 1.22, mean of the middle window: 1.16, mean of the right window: 1.08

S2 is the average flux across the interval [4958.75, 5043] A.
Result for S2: 1.24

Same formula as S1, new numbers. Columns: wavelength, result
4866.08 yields 1.526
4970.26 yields 1.02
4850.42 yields 1.503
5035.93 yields 1.061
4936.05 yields 1.159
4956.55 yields 1.415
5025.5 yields 1.016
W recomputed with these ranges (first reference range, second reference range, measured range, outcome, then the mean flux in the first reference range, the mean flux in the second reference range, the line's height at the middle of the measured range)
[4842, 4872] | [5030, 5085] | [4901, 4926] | 2.9 A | 1.6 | 0.978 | 1.43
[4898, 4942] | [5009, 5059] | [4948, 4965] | -2.7 A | 1.2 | 1.06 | 1.16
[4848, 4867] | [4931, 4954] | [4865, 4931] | 3.0 A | 1.63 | 1.16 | 1.4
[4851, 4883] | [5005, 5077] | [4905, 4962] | 7.8 A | 1.61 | 1.09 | 1.41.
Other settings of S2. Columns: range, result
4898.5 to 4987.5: 1.18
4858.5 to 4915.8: 1.42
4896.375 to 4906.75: 1.23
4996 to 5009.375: 1.85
